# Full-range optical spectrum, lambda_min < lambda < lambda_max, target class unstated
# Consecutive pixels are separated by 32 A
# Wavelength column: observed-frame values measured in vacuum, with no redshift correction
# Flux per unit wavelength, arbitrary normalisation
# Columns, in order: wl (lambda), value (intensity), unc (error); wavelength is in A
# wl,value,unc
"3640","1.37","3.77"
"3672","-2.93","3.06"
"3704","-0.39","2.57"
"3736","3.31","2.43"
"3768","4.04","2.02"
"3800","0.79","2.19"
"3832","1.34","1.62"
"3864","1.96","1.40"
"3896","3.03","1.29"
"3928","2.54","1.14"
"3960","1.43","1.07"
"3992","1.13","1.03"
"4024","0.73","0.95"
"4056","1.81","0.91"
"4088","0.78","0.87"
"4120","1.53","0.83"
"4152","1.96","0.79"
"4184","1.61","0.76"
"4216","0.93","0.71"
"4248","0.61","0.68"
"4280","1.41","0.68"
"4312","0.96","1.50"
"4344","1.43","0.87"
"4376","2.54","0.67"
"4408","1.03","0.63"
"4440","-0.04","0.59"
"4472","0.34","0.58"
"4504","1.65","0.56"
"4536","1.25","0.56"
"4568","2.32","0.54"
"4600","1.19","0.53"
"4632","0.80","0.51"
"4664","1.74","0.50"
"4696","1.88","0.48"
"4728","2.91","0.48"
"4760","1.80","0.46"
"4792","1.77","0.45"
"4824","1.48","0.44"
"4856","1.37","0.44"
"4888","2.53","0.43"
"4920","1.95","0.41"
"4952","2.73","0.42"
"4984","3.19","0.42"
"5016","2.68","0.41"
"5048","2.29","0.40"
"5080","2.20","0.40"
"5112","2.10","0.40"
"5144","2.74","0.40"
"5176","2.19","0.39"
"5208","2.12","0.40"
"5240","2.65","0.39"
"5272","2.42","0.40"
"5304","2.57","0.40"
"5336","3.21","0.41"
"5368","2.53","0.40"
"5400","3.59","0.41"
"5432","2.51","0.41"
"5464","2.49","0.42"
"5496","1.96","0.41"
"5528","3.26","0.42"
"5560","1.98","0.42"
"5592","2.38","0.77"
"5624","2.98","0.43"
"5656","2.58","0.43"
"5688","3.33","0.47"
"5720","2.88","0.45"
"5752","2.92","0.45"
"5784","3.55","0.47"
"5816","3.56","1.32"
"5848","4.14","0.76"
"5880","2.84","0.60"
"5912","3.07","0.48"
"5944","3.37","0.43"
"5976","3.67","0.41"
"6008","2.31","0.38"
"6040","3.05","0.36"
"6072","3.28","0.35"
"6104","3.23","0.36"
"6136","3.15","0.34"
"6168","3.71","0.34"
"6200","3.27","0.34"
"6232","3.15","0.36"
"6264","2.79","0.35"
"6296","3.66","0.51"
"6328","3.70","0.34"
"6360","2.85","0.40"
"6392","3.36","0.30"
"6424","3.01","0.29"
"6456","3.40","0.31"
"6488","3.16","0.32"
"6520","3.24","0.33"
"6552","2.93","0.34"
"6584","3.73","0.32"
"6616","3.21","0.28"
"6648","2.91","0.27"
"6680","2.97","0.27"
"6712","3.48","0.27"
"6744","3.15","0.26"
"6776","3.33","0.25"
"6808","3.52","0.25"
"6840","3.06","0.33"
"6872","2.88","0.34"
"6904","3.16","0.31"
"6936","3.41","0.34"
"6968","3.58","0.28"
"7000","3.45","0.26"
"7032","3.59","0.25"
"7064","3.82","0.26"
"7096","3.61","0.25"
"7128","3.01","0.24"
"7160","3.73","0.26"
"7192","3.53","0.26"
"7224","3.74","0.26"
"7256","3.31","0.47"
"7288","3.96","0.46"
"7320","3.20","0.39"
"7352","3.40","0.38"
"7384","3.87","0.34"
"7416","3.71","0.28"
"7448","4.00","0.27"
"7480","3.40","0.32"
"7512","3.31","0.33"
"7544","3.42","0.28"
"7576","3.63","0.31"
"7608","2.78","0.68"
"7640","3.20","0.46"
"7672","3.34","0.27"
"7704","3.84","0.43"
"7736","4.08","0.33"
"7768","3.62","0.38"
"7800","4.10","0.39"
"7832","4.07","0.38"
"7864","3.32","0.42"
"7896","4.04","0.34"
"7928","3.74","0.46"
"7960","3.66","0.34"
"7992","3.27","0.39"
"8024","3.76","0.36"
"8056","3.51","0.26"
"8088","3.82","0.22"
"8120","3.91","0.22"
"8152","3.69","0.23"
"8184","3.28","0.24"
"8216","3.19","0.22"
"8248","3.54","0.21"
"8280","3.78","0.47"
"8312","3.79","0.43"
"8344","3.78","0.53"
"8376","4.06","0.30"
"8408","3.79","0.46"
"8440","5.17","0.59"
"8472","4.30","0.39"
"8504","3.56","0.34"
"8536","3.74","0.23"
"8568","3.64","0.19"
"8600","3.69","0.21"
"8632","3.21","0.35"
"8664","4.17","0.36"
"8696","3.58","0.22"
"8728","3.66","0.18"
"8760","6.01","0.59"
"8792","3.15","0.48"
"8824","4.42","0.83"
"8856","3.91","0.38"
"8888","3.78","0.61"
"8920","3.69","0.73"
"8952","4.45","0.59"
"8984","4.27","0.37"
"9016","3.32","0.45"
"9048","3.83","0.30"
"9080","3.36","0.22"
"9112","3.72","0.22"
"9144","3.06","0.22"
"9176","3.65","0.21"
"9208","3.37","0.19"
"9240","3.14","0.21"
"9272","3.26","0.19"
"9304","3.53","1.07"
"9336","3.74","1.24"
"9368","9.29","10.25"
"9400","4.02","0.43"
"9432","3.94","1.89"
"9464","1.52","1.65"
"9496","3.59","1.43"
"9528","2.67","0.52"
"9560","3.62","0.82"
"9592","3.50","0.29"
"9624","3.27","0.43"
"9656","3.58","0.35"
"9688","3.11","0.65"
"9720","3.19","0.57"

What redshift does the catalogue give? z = 0.29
